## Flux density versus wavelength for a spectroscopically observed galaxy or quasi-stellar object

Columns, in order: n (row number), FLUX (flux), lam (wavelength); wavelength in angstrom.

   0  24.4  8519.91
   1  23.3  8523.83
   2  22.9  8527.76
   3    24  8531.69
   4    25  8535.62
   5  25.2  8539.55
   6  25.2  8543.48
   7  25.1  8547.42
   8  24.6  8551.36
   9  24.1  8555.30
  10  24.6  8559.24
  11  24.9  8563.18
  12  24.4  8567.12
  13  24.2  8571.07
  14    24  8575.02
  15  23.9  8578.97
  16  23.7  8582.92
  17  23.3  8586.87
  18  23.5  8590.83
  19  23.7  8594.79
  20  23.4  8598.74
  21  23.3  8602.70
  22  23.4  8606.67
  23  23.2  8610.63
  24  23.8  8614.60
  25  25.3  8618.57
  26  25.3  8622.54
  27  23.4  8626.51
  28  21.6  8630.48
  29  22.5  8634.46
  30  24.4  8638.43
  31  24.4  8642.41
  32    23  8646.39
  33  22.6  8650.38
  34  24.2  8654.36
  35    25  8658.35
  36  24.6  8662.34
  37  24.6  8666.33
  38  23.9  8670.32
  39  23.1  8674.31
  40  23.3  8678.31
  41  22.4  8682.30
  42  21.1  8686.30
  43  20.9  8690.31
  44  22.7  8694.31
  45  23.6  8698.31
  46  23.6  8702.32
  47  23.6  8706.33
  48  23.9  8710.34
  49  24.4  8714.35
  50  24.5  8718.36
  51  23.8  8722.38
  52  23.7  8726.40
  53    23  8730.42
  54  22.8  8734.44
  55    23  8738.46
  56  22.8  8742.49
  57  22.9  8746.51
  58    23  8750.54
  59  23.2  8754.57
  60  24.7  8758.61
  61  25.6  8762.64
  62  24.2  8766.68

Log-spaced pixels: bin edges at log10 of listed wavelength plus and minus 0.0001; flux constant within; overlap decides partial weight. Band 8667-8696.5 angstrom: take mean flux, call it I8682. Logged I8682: 22.6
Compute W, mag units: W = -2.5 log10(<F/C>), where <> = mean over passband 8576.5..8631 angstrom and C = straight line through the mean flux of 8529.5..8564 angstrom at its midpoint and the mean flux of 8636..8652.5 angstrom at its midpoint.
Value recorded 0.02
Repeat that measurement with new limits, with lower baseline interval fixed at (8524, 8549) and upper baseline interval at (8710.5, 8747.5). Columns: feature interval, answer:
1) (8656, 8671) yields -0.034 mag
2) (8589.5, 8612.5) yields 0.033 mag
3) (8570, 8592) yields 0.022 mag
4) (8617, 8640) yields 0.012 mag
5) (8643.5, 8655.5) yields 0.028 mag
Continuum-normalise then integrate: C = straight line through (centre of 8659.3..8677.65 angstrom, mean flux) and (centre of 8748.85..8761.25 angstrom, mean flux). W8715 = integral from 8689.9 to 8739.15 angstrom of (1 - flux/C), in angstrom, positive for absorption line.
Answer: 0.9 angstrom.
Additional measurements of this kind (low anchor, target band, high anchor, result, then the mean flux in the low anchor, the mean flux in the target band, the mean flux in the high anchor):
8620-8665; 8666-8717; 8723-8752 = 0.6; 23.8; 23.1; 23.1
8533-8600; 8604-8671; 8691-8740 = 0.2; 24.3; 23.8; 23.5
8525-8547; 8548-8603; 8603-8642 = 0.2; 24.5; 24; 23.7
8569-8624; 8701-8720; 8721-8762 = -0.4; 23.8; 24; 23.4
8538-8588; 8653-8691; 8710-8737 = 0.9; 24.4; 23.4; 23.7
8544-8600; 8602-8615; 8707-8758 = 0.3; 24.1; 23.4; 23.5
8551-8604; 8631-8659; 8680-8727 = 0.0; 24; 23.6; 23.2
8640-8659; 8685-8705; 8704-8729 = 1.2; 23.8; 22.5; 24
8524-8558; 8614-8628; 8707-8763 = -0.3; 24.4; 24.6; 23.6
